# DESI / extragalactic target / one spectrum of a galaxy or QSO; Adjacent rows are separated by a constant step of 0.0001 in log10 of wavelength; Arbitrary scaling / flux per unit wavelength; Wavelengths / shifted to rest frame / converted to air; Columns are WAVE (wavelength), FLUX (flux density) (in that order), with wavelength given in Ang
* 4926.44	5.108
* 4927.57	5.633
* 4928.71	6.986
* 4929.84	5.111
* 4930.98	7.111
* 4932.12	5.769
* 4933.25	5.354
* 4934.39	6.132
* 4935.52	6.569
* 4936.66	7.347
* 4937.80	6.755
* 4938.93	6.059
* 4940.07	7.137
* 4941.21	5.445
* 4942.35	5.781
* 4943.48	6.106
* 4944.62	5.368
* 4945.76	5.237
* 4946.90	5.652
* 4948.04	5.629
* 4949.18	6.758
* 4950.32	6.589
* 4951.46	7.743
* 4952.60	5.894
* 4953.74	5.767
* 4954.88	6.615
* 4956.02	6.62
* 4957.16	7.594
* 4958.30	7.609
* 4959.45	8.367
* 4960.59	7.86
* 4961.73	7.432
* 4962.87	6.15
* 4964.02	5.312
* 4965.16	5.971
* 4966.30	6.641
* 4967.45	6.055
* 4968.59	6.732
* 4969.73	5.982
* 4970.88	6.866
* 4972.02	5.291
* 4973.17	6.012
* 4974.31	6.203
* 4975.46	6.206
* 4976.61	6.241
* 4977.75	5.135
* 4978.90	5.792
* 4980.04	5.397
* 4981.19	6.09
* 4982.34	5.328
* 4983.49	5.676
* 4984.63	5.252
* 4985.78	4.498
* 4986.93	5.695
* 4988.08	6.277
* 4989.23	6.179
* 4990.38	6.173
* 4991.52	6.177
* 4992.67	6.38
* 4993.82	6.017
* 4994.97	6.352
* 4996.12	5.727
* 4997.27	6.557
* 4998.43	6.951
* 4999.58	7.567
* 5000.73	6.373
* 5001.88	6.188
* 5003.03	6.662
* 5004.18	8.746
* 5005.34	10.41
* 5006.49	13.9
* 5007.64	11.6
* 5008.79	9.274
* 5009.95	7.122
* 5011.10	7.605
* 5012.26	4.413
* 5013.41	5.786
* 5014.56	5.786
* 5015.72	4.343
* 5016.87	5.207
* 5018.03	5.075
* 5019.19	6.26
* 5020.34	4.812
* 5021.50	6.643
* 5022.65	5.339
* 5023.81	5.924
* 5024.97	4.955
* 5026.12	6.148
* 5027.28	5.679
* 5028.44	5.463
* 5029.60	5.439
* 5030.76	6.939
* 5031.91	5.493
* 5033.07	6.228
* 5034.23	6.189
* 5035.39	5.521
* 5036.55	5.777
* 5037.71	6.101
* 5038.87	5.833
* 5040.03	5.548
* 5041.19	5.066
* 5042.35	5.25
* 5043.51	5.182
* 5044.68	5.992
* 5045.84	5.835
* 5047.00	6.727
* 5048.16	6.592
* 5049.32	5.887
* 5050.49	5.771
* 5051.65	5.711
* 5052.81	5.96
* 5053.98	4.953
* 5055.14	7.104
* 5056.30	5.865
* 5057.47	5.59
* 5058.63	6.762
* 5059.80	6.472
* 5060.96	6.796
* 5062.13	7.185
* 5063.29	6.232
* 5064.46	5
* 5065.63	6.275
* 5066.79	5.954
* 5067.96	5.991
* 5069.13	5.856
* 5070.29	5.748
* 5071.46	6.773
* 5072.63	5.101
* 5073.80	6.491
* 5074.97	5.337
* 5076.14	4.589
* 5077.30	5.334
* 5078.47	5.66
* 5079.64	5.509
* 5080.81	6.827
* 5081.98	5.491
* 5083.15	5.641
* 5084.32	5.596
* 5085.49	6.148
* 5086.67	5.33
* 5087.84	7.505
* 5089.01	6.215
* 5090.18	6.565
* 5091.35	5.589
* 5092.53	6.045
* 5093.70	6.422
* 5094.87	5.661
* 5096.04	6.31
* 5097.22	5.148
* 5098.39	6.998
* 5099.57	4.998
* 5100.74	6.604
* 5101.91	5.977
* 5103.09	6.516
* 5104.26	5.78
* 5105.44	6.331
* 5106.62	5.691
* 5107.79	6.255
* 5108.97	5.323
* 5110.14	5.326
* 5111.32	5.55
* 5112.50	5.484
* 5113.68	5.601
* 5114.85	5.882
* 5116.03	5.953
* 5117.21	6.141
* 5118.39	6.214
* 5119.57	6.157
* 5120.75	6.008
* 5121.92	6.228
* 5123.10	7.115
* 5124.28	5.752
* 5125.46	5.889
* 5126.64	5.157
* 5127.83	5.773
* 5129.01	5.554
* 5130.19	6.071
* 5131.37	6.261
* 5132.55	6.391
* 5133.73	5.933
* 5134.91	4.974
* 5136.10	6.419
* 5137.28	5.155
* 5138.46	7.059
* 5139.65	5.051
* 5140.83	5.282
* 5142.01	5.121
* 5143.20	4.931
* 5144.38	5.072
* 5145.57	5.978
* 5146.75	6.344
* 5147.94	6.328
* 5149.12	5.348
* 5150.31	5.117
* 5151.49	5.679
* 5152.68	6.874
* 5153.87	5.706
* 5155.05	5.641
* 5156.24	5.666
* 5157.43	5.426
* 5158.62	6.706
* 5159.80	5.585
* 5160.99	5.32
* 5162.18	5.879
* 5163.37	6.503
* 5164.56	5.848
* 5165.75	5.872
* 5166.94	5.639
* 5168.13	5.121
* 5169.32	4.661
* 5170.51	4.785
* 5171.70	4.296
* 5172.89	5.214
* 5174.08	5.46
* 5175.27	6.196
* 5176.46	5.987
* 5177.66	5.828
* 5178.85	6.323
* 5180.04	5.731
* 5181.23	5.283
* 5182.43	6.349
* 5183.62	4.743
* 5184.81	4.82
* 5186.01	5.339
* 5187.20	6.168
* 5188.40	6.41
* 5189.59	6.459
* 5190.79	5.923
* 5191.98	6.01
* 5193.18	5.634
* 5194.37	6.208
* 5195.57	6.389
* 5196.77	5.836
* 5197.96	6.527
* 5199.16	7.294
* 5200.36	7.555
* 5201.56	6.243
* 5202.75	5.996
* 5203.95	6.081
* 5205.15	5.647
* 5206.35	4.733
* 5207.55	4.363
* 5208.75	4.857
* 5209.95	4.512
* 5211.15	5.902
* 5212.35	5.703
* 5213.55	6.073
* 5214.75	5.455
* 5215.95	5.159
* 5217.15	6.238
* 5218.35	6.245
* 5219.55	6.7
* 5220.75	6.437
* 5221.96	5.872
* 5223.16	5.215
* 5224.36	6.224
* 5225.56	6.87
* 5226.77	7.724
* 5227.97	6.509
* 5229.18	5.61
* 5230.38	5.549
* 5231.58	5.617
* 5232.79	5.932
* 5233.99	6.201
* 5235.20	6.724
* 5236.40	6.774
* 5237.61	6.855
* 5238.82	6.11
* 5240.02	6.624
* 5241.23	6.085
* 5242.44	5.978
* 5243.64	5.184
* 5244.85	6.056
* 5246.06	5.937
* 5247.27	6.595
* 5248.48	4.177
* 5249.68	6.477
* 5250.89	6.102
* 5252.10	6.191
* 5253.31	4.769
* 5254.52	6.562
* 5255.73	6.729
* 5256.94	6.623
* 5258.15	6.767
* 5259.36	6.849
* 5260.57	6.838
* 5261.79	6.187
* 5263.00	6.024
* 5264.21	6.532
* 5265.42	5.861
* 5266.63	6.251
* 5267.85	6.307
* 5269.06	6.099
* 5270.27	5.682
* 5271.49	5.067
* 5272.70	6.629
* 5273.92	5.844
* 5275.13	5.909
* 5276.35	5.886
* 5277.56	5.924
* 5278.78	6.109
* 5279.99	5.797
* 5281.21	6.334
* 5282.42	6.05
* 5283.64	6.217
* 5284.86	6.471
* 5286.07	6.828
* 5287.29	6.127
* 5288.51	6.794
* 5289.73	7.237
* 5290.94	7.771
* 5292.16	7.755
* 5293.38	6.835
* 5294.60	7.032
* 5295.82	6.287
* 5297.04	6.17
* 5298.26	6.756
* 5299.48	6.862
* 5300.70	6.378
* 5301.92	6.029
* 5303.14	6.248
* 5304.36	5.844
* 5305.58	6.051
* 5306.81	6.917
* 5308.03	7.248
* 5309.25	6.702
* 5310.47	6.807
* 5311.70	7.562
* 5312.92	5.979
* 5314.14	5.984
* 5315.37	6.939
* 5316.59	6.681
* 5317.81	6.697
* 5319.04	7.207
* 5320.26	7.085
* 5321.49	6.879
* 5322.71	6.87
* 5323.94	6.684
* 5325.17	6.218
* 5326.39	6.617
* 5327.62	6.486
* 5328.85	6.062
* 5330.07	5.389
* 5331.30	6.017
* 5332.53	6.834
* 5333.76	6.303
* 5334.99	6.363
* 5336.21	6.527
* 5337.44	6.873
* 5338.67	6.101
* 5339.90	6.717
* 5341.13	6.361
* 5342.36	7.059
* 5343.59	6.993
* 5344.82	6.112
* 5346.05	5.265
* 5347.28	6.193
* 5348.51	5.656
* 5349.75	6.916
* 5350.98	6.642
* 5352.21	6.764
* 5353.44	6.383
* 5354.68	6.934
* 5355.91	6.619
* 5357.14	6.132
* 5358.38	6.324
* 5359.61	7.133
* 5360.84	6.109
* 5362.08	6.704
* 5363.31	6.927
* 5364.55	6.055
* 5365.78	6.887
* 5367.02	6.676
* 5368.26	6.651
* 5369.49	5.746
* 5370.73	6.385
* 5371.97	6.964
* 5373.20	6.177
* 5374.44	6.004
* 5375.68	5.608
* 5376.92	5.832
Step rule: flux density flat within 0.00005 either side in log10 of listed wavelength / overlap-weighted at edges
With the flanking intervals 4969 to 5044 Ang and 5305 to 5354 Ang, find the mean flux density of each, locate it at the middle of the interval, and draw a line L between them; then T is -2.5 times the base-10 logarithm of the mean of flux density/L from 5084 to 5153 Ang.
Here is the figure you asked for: 0.08 mag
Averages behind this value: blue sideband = 6.25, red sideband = 6.53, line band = 5.9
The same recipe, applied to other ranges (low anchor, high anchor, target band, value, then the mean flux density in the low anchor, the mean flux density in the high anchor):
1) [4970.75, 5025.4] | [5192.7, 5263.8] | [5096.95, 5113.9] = 0.07 mag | 6.43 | 6.08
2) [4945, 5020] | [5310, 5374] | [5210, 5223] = 0.11 mag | 6.53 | 6.51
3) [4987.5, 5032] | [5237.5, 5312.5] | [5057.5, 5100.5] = 0.10 mag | 6.63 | 6.33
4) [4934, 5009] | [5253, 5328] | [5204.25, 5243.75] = 0.10 mag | 6.6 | 6.47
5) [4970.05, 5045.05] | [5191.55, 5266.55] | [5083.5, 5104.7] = 0.02 mag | 6.25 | 6.08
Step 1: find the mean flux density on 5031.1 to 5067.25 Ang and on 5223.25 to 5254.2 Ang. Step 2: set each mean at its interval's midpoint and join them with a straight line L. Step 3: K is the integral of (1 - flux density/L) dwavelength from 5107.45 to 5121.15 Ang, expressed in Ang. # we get 0.5 Ang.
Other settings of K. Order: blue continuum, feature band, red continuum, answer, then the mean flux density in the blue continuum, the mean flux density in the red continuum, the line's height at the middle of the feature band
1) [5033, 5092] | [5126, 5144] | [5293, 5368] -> 1.2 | 5.93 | 6.52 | 6.09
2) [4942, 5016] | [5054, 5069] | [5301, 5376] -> 0.8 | 6.56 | 6.48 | 6.54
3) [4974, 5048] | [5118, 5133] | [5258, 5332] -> 0.7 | 6.26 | 6.45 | 6.34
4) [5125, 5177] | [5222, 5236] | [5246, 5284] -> -0.5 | 5.66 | 6.11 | 5.97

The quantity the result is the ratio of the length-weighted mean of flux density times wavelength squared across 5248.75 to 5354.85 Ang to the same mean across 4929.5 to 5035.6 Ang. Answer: 1.14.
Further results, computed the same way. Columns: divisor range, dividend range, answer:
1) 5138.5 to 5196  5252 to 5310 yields 1.17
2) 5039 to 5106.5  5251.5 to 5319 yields 1.17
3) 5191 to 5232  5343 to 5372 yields 1.14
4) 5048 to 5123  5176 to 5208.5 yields 1.03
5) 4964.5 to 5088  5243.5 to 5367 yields 1.16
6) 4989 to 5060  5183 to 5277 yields 1.03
